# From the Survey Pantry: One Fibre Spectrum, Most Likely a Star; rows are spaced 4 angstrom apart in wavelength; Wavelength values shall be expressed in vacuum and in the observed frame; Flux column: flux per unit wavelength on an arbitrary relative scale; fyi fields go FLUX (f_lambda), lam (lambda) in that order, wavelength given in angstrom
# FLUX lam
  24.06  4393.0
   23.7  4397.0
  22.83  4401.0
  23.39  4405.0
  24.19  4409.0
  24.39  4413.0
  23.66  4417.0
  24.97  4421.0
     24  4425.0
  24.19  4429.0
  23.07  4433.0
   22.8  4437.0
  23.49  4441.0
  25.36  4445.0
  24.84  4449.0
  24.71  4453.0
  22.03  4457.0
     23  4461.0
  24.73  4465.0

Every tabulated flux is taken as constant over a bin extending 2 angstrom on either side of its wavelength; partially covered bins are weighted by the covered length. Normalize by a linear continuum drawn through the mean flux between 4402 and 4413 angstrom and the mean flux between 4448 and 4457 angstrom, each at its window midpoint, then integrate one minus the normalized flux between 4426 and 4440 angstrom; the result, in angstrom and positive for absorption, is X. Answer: 0.3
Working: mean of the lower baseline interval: 23.8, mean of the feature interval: 23.4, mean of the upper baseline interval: 24.2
